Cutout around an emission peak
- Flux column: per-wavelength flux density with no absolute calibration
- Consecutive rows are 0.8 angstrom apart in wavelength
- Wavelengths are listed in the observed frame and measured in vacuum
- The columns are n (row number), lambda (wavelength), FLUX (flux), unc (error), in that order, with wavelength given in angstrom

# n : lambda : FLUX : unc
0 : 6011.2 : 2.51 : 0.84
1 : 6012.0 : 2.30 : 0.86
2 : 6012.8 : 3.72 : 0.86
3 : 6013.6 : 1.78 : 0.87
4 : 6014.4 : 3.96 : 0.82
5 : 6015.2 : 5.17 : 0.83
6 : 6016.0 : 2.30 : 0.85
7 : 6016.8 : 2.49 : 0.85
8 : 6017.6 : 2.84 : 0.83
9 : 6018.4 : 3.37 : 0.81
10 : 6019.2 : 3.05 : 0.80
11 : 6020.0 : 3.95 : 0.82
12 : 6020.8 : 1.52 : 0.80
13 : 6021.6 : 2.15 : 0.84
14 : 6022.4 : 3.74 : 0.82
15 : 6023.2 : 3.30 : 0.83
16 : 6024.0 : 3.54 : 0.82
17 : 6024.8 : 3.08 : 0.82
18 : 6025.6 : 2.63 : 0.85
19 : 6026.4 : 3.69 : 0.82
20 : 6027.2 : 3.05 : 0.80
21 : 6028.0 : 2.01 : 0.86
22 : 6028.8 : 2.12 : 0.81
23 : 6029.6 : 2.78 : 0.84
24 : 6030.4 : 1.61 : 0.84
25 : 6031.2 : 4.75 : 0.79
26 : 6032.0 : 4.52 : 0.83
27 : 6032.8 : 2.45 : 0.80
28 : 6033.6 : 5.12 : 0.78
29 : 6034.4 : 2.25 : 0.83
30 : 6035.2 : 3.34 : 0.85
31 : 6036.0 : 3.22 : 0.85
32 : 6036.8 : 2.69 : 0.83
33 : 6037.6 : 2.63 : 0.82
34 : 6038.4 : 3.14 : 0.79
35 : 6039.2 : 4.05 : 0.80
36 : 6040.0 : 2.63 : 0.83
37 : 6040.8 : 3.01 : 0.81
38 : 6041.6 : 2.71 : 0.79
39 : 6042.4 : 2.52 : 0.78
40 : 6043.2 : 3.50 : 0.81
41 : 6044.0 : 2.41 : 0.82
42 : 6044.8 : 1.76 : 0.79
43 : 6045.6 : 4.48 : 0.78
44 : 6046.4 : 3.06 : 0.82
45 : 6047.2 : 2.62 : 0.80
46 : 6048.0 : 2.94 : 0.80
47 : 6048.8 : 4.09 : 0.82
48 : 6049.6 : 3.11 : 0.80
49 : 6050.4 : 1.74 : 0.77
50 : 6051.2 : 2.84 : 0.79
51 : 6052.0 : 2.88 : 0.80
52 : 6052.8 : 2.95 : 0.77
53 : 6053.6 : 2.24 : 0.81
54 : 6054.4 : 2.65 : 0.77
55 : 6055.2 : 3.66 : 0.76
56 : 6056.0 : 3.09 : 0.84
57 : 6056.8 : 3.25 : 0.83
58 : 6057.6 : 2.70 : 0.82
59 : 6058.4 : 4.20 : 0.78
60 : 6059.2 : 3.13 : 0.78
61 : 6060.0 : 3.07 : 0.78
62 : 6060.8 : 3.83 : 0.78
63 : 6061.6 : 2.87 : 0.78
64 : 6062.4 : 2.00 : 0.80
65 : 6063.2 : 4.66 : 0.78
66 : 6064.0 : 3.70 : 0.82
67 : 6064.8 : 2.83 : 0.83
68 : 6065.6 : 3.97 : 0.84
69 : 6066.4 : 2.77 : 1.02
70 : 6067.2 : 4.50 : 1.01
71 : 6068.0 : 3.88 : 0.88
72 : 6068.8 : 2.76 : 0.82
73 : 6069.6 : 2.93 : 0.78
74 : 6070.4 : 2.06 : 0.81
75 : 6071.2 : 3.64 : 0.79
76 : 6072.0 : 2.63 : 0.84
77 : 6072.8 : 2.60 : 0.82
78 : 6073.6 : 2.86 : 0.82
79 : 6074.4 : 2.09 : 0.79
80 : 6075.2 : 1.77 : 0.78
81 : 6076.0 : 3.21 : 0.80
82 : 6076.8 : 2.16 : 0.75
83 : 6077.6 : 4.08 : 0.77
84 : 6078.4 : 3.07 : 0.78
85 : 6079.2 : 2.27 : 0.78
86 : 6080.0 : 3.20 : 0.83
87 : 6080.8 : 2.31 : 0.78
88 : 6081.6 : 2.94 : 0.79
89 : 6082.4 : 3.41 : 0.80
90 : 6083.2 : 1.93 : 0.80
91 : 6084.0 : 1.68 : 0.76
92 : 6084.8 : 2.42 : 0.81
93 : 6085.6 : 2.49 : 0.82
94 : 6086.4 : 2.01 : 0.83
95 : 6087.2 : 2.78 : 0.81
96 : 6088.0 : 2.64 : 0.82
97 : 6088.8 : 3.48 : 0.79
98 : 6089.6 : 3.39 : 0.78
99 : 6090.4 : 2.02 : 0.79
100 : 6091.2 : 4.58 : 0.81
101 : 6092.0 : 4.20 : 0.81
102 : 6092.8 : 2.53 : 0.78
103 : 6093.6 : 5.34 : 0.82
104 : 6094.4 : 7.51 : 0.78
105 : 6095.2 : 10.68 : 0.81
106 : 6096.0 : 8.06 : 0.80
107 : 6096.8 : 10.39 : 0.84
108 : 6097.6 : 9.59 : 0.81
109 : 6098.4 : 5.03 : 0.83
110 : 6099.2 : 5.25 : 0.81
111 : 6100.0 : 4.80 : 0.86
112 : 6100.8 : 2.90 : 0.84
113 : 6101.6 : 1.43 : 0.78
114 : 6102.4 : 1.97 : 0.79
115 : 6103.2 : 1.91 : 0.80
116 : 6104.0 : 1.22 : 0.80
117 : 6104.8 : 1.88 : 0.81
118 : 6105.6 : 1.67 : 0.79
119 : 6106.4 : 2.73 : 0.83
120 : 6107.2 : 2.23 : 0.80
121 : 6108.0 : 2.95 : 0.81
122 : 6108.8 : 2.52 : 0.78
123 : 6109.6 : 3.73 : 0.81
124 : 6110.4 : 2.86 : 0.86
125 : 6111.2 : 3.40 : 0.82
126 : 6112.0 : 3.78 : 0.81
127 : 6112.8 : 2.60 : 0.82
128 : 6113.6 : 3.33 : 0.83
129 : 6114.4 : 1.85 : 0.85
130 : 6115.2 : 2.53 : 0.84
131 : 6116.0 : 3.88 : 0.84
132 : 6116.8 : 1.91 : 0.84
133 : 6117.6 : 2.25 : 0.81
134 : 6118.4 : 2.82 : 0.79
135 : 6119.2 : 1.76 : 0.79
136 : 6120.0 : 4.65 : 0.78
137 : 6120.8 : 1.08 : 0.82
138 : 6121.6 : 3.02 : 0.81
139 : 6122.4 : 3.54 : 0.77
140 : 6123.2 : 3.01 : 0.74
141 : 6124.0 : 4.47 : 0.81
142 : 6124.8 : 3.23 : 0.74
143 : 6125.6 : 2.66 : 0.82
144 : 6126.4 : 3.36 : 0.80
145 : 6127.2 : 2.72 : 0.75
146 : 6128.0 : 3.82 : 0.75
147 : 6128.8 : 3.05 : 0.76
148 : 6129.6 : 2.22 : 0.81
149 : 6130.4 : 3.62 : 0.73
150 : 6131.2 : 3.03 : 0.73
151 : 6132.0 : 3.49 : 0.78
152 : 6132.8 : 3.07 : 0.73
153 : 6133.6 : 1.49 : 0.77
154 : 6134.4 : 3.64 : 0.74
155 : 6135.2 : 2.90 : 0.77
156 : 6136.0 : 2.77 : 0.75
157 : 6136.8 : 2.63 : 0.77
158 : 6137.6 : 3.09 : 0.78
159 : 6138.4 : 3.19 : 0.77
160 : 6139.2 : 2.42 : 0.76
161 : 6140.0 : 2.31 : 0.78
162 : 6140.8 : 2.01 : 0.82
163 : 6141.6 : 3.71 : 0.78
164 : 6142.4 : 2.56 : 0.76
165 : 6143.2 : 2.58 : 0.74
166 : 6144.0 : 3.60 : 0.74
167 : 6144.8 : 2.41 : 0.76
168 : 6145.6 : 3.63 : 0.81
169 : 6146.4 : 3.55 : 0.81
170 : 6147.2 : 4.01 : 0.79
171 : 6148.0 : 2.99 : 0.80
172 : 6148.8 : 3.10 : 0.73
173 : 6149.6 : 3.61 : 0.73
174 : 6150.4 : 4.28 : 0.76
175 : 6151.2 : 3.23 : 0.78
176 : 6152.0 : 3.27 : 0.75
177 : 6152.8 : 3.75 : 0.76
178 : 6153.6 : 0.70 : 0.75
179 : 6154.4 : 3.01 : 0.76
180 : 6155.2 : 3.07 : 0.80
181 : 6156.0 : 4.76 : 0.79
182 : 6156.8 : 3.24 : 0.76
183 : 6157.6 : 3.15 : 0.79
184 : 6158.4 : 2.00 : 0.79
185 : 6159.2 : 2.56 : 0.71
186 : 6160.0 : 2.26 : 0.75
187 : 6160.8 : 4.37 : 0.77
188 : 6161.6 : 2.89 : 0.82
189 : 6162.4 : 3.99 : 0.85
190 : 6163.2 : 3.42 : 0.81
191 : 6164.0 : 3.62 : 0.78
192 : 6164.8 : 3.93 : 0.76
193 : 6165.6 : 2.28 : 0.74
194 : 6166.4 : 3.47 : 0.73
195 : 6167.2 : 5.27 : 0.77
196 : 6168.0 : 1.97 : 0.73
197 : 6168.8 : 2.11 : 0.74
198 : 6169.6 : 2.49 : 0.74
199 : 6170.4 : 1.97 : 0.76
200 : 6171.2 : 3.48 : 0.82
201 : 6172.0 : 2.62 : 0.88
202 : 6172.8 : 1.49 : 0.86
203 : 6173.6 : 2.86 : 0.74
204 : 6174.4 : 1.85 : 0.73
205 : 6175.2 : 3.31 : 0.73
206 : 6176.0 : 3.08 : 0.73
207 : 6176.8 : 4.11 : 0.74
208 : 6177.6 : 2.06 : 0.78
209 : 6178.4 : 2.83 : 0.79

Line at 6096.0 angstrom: H-beta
